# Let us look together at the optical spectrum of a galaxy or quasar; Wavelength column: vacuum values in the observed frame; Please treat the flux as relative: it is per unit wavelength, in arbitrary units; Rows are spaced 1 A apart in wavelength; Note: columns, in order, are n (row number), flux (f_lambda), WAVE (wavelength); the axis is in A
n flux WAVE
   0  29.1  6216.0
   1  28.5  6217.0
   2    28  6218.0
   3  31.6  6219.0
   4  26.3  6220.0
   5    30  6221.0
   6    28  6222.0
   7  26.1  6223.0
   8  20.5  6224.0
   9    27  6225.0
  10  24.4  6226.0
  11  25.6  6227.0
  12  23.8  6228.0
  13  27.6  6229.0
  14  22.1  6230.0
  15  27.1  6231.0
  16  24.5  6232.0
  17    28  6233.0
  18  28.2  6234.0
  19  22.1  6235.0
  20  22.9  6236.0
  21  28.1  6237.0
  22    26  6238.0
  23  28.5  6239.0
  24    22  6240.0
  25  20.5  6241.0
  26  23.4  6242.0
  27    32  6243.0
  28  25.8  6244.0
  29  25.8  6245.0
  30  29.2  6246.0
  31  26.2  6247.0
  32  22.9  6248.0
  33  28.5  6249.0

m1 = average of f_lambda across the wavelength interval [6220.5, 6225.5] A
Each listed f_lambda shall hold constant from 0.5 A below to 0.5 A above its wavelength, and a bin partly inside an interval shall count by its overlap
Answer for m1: 26.3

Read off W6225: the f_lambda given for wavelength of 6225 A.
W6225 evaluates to 27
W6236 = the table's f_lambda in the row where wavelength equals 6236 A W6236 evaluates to 22.9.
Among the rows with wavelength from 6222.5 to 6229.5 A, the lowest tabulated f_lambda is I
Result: 20.5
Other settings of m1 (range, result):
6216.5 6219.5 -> 29.4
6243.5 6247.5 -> 26.8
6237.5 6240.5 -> 25.5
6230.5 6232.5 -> 25.8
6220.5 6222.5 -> 29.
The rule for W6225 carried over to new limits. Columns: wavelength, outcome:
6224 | 20.5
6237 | 28.1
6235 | 22.1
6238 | 26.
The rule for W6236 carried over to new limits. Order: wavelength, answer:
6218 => 28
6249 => 28.5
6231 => 27.1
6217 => 28.5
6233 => 28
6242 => 23.4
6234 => 28.2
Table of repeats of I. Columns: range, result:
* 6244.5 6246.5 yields 25.8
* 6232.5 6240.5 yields 22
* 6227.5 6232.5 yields 22.1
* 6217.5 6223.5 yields 26.1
